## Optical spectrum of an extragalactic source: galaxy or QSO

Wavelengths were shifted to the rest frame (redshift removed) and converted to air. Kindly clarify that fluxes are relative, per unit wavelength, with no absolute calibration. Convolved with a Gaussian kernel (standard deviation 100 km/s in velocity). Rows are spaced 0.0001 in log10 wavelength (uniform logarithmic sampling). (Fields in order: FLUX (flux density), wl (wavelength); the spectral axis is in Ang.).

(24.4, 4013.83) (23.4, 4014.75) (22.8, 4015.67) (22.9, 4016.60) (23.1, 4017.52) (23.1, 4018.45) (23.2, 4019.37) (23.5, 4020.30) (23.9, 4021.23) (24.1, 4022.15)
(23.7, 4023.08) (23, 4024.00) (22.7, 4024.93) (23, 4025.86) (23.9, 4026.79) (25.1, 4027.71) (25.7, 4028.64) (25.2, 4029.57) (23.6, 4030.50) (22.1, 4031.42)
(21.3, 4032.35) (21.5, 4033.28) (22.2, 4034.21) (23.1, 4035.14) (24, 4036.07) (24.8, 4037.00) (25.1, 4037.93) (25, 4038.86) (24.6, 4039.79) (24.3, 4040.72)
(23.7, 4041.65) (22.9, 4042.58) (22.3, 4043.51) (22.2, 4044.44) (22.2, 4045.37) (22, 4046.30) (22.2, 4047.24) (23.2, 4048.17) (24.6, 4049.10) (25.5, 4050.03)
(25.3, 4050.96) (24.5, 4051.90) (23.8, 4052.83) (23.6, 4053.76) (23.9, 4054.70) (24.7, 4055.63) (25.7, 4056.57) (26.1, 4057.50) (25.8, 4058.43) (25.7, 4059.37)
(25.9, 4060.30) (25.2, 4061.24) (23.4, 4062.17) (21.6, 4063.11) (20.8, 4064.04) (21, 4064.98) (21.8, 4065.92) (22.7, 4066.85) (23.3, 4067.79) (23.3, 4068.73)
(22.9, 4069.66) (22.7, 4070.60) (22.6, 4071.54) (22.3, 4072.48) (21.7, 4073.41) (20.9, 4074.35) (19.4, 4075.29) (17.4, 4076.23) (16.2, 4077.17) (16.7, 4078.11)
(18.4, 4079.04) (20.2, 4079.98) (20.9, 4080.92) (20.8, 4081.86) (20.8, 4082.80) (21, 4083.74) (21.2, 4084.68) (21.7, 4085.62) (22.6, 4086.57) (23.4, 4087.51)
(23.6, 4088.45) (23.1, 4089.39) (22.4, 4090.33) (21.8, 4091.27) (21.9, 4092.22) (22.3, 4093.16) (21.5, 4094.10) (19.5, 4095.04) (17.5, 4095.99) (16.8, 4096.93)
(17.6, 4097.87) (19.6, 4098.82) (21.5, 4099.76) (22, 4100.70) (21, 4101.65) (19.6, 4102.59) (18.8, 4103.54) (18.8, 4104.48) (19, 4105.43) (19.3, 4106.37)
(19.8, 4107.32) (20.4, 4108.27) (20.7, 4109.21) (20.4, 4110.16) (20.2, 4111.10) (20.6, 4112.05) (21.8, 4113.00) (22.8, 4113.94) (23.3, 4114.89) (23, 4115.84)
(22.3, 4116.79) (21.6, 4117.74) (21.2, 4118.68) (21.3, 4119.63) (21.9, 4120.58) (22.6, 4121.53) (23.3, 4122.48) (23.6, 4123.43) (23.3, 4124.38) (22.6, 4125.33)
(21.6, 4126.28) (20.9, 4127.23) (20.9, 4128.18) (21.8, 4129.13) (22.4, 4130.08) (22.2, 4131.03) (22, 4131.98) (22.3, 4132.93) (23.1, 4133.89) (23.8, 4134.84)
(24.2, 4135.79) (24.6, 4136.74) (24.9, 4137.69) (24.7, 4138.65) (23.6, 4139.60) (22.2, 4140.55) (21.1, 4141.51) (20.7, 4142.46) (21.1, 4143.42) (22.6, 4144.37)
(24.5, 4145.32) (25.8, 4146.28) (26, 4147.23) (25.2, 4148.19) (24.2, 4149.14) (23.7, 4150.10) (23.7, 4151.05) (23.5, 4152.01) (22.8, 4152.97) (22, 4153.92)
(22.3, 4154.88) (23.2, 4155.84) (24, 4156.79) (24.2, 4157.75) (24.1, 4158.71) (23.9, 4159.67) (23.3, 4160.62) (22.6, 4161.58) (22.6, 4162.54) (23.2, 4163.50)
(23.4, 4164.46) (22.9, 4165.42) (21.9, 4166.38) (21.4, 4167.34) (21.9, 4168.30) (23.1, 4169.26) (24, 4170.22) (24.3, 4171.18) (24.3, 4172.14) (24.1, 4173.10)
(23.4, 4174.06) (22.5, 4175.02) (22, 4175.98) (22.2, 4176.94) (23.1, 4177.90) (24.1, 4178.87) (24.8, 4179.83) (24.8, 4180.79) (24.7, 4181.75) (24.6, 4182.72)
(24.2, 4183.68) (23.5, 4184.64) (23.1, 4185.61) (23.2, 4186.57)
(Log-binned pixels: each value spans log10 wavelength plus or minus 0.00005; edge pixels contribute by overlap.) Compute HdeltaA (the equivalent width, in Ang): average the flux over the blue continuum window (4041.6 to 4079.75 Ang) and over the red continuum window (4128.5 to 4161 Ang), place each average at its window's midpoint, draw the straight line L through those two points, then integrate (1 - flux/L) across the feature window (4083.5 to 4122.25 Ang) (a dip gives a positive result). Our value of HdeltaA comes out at 3.3 Ang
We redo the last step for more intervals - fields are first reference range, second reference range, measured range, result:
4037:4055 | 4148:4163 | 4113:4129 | 0.9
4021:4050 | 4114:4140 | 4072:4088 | 1.9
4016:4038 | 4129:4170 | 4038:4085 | 1.6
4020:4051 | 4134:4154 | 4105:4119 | 1.5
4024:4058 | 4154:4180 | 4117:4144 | 1.0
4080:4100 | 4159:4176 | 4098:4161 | -0.6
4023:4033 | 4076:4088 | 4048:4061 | -1.8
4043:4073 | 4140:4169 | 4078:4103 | 2.8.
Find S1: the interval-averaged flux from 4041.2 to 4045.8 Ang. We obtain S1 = 22.7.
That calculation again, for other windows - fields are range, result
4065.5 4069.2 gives 22.8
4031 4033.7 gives 21.6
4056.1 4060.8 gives 25.8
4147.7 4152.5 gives 24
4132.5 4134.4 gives 22.7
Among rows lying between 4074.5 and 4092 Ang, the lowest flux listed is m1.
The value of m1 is 16.2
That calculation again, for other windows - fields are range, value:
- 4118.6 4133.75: 20.9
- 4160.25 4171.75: 21.4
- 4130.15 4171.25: 20.7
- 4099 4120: 18.8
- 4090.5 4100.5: 16.8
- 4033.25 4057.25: 21.5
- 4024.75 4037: 21.3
